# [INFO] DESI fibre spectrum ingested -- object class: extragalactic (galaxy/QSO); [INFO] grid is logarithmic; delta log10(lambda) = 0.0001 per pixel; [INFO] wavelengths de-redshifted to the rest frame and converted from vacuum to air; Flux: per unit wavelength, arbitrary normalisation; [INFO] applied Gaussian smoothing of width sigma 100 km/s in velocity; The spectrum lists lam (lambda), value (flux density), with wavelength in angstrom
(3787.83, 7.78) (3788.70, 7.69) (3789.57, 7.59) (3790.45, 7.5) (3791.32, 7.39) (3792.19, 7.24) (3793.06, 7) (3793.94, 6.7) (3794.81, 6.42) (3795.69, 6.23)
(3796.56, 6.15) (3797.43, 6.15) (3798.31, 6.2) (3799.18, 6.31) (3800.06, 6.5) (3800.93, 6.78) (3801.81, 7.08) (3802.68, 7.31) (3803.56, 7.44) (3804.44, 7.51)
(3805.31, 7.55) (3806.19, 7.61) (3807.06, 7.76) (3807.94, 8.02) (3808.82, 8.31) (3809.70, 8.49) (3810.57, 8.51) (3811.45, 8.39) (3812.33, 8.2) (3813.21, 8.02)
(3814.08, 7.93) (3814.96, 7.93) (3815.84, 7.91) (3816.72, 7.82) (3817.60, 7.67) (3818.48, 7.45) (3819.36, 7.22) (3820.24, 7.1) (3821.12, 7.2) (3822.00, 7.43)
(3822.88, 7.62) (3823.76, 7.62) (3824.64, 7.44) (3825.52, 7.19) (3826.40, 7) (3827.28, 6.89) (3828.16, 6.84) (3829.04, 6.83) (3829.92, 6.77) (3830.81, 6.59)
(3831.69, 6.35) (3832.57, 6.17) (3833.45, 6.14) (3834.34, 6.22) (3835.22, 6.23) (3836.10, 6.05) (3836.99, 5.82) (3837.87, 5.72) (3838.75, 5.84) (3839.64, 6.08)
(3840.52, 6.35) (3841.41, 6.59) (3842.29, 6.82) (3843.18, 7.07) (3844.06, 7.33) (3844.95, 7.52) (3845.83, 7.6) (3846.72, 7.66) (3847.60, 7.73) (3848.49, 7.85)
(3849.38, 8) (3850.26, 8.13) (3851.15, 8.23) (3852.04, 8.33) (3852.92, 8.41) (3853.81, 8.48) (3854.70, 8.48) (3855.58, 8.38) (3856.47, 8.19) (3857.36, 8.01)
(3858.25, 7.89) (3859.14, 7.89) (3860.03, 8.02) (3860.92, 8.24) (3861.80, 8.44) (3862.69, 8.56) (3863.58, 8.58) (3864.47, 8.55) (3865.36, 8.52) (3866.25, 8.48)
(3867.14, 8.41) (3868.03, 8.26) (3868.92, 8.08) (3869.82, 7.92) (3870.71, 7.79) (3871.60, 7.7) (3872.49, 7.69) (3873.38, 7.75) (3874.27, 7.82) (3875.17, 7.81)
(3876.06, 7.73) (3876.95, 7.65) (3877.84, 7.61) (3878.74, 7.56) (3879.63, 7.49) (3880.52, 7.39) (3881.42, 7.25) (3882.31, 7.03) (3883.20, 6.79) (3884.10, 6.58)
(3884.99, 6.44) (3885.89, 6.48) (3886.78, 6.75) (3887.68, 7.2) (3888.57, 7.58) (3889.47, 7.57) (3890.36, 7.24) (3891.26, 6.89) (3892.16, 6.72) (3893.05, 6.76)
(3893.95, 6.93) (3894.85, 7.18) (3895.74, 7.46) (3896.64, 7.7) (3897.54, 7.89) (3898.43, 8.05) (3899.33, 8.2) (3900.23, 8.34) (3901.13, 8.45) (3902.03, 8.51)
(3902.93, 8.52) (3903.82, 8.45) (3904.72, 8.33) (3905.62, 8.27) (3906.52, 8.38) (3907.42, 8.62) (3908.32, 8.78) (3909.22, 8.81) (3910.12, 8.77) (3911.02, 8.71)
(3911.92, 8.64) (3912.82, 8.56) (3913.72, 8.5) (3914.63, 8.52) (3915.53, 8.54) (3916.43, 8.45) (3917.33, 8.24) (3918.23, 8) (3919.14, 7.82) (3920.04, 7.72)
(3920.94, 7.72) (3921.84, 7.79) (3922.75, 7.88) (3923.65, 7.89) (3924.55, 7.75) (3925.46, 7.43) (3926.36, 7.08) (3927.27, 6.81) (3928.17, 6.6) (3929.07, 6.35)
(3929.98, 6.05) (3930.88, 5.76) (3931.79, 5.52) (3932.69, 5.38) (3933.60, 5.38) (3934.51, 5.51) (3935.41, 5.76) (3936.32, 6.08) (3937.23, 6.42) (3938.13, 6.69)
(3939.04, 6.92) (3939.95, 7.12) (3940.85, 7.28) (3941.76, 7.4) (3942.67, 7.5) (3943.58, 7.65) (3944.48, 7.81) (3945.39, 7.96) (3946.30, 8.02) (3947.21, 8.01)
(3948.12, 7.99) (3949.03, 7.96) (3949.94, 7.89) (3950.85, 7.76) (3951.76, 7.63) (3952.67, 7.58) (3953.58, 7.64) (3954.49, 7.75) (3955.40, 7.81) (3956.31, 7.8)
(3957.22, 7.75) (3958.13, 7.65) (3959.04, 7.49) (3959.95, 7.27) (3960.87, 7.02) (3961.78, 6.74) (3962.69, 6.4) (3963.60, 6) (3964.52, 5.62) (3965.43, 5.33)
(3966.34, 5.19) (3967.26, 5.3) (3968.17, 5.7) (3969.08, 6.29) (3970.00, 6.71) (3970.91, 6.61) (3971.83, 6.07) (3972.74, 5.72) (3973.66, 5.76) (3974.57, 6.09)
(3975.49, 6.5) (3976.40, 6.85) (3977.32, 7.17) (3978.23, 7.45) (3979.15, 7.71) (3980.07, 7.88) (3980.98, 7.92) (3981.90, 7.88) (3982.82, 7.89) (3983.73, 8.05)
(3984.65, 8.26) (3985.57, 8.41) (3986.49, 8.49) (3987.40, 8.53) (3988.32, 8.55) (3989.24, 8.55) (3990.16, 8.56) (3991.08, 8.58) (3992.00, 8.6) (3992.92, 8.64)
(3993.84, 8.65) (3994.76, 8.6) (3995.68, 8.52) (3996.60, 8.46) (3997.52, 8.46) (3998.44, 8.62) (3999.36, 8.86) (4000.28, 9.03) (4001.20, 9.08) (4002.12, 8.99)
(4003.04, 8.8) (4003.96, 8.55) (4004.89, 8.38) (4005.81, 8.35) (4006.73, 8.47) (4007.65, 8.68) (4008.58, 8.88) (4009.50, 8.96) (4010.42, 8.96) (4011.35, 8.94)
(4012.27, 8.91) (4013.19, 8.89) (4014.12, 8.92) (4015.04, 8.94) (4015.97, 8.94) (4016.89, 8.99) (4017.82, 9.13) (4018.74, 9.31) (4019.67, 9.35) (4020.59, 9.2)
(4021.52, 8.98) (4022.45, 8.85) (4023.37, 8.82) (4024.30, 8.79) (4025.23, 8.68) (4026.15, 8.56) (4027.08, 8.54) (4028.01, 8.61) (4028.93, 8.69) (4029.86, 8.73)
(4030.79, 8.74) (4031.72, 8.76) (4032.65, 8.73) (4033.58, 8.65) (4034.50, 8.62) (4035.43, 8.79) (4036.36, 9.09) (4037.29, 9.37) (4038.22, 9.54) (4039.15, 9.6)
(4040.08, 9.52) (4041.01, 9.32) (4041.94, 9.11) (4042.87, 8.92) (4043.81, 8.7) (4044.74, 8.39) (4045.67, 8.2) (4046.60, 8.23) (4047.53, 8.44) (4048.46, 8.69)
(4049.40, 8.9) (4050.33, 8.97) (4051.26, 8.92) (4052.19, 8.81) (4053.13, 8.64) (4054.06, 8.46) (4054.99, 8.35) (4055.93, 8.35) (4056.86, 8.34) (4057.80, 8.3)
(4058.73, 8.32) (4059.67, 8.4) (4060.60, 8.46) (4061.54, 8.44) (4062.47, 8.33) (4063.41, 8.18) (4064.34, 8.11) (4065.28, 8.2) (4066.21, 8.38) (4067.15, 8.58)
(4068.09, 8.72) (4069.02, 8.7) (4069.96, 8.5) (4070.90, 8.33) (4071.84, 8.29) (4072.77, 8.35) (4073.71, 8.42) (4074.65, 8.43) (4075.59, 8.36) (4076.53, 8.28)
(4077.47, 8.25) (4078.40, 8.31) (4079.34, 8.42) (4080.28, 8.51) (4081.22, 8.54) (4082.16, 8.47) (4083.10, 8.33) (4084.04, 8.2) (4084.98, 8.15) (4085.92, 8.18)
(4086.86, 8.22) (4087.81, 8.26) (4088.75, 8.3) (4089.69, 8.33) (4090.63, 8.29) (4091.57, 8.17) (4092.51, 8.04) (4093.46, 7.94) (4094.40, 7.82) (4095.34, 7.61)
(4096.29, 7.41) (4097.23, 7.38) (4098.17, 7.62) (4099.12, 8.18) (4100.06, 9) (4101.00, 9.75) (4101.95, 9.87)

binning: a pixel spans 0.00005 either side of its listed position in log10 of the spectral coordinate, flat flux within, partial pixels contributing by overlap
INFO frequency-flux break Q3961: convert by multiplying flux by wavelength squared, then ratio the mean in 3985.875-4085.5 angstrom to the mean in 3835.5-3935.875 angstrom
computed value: 1.23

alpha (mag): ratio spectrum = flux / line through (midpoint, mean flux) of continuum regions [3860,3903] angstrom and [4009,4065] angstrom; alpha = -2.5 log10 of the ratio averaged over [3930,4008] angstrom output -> 0.12 mag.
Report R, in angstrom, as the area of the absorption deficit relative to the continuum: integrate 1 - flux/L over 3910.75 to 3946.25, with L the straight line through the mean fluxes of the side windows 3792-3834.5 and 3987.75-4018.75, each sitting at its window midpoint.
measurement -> 3.8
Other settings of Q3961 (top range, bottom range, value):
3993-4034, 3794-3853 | 1.35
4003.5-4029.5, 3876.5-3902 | 1.28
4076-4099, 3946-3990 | 1.19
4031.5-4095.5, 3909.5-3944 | 1.25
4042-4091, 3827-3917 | 1.22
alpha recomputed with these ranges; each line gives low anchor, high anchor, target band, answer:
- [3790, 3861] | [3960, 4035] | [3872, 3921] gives -0.03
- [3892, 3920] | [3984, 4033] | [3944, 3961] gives 0.09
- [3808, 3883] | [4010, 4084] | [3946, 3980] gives 0.18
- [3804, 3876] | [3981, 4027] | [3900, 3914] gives -0.07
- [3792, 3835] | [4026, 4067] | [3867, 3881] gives -0.03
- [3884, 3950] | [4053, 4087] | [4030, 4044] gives -0.11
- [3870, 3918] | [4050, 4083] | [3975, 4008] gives -0.02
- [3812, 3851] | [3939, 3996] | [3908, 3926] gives -0.13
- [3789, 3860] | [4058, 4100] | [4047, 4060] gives -0.05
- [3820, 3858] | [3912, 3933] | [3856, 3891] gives -0.06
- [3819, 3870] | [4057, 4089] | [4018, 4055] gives -0.08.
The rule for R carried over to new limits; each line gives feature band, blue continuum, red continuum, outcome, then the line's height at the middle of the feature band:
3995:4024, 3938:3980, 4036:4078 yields -3.73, 7.84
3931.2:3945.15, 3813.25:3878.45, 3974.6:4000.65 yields 2.39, 7.94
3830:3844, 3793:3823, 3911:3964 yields 2.00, 7.36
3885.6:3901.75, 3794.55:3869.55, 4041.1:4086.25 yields 0.57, 7.7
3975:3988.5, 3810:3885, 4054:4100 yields 0.22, 7.95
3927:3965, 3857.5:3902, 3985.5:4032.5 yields 5.71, 8.23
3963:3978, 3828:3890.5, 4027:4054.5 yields 4.00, 8.29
